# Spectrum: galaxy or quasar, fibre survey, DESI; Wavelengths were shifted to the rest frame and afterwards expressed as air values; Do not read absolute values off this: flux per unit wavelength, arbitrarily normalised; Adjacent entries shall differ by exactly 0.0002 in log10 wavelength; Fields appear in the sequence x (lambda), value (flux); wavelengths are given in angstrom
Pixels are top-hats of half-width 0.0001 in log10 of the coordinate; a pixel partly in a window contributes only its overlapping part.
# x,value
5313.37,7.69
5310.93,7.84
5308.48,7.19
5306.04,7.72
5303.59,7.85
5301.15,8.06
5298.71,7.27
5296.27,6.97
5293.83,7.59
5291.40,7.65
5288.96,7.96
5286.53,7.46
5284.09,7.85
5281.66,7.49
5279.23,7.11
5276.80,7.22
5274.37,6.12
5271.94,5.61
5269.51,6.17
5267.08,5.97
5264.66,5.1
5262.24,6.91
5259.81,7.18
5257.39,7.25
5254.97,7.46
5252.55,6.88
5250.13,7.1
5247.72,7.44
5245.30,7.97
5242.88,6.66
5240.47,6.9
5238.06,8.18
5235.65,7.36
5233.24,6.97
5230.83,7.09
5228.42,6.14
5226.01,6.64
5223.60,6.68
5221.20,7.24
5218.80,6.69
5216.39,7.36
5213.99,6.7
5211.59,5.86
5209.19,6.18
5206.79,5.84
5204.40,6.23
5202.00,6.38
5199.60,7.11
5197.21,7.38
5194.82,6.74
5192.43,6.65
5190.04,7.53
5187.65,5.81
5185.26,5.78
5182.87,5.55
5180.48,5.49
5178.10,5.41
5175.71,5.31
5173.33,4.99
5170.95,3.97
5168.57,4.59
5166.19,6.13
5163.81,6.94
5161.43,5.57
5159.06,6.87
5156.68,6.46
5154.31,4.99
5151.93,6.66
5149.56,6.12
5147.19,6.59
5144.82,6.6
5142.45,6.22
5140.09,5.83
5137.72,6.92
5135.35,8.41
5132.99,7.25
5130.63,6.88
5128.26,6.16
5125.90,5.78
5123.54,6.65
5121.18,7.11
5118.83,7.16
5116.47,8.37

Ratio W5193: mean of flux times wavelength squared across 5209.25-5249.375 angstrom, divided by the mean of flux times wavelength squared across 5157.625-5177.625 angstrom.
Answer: 1.3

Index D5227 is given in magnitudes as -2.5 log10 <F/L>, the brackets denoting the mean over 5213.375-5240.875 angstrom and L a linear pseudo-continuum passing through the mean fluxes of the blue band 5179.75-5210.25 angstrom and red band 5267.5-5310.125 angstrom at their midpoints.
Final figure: -0.05 mag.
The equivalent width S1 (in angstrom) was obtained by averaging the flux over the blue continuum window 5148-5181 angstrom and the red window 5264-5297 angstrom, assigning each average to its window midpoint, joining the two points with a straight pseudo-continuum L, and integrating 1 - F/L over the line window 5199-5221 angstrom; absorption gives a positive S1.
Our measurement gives -1.18 angstrom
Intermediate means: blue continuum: 5.69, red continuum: 6.91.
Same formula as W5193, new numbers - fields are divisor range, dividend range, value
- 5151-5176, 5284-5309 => 1.41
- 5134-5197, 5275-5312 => 1.29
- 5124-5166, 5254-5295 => 1.13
